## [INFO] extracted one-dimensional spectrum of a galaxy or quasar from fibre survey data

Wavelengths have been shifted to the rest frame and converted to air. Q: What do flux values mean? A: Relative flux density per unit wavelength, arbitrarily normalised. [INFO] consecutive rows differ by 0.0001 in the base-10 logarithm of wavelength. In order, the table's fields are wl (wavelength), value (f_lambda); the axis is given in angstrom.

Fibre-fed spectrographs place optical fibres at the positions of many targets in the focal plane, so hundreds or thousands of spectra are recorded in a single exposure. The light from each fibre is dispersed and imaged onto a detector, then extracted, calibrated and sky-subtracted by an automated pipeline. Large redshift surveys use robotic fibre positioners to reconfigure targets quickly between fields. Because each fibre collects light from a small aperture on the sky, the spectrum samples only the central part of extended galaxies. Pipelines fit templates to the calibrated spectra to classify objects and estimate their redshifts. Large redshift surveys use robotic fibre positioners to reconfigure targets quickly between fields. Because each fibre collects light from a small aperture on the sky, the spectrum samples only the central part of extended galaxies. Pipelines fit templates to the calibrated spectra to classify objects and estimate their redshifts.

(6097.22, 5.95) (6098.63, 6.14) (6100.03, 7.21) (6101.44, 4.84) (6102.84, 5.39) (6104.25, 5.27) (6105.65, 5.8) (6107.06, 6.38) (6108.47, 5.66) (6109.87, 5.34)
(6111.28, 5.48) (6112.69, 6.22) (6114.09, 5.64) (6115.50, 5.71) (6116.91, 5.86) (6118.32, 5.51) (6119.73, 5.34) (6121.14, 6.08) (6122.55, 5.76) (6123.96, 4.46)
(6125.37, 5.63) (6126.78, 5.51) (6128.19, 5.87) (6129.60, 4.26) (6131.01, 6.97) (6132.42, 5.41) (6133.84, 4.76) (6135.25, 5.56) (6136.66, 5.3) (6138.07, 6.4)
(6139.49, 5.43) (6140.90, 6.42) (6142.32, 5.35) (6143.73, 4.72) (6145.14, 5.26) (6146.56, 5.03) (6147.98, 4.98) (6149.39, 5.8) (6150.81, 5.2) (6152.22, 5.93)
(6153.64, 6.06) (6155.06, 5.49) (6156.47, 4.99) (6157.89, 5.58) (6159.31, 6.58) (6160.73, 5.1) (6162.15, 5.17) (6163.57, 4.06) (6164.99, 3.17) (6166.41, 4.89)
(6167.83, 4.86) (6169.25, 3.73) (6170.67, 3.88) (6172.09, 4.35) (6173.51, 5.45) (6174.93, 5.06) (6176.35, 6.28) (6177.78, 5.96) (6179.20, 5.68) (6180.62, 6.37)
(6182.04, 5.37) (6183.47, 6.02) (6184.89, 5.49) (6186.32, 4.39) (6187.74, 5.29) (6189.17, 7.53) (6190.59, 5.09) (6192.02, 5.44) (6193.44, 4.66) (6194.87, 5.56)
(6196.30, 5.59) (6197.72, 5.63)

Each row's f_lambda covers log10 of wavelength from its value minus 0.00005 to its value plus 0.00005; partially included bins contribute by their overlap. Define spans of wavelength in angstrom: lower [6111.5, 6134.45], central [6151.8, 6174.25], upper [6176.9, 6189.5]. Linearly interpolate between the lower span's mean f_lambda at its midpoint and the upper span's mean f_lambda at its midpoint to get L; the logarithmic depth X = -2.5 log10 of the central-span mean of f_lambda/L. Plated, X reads 0.15 mag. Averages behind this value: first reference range 5.56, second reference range 5.74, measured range 4.94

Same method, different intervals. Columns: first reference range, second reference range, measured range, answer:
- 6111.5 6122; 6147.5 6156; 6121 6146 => 0.03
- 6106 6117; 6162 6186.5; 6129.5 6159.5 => -0.03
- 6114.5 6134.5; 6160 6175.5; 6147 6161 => -0.16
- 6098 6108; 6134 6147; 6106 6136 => 0.02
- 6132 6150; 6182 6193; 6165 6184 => 0.08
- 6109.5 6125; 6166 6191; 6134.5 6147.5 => 0.00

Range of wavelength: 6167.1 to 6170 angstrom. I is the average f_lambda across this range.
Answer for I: 4.29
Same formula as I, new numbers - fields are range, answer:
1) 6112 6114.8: 5.94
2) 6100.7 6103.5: 5.13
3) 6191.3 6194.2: 5.05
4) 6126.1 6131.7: 5.65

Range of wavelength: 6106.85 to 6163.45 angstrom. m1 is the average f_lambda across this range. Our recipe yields 5.53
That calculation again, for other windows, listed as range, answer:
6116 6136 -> 5.5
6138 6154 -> 5.5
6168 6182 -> 5.19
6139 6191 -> 5.3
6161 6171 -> 4.3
